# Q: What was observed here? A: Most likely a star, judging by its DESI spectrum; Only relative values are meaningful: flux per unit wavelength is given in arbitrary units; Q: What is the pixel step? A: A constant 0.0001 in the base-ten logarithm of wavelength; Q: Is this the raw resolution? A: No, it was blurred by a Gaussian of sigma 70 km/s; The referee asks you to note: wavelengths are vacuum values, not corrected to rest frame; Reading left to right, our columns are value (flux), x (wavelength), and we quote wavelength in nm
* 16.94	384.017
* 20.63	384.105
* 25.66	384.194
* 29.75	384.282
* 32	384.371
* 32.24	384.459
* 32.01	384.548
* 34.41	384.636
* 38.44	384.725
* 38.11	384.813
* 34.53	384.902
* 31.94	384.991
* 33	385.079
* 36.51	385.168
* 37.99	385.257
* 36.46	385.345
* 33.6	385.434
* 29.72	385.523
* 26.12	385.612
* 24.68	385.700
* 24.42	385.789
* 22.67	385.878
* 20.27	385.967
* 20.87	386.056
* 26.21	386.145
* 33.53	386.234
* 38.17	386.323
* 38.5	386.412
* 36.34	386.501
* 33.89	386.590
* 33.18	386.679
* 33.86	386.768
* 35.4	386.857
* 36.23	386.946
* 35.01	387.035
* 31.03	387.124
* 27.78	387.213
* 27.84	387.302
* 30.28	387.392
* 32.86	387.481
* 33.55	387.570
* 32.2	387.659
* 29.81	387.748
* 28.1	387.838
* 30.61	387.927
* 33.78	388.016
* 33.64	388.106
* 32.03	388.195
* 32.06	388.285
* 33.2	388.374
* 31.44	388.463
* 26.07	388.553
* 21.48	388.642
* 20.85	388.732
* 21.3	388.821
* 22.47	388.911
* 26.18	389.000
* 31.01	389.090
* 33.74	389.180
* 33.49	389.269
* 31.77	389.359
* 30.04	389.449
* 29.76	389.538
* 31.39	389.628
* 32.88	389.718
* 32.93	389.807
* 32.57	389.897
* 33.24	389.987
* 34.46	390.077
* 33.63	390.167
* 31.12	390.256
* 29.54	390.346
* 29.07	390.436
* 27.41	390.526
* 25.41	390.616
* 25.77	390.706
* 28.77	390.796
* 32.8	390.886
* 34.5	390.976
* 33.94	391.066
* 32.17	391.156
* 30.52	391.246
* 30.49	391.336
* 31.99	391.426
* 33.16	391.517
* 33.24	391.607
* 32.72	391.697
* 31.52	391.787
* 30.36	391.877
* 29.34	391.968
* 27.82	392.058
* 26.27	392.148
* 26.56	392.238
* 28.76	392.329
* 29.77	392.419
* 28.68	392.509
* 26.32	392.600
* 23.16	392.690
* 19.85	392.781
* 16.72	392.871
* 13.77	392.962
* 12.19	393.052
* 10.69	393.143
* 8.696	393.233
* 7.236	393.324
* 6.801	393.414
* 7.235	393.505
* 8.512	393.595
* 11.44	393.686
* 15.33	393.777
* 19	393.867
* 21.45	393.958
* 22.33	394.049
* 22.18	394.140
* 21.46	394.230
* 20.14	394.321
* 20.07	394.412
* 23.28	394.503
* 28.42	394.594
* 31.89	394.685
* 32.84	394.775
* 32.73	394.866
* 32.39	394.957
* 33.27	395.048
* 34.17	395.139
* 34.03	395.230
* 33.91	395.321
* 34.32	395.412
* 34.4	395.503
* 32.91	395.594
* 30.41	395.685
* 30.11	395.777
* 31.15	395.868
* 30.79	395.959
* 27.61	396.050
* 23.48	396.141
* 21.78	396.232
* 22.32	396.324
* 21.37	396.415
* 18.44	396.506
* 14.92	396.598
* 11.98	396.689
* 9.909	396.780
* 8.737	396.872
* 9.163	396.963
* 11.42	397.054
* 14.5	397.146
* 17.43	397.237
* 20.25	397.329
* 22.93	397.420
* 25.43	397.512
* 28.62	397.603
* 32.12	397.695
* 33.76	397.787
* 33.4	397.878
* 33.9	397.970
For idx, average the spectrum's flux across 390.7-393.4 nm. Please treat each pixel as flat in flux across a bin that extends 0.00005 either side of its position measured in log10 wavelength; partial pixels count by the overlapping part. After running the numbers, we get 25.7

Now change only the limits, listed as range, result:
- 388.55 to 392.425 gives 29.9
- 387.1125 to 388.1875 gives 31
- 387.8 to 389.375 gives 29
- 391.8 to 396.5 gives 23.9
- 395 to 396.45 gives 29.8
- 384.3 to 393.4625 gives 29.3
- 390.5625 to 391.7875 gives 31.2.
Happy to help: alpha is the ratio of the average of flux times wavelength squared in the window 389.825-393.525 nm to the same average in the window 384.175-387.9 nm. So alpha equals 0.85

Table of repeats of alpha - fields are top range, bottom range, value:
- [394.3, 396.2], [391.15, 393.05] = 1.12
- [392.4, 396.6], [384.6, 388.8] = 0.77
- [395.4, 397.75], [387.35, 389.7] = 0.78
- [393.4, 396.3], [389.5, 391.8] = 0.83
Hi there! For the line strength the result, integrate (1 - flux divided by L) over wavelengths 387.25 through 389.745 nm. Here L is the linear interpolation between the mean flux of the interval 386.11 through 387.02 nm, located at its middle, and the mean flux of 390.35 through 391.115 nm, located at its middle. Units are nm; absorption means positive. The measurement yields 0.20 nm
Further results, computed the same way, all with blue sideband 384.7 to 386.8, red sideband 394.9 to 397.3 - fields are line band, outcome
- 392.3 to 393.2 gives 0.200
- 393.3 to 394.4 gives 0.432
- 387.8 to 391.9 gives -0.257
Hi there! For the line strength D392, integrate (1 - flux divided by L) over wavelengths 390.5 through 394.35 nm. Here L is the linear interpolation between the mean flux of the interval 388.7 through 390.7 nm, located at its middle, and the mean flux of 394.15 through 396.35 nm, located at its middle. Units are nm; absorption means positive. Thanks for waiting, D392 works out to 0.790 nm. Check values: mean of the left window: 29.7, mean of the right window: 29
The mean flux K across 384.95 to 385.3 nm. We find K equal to 34.9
